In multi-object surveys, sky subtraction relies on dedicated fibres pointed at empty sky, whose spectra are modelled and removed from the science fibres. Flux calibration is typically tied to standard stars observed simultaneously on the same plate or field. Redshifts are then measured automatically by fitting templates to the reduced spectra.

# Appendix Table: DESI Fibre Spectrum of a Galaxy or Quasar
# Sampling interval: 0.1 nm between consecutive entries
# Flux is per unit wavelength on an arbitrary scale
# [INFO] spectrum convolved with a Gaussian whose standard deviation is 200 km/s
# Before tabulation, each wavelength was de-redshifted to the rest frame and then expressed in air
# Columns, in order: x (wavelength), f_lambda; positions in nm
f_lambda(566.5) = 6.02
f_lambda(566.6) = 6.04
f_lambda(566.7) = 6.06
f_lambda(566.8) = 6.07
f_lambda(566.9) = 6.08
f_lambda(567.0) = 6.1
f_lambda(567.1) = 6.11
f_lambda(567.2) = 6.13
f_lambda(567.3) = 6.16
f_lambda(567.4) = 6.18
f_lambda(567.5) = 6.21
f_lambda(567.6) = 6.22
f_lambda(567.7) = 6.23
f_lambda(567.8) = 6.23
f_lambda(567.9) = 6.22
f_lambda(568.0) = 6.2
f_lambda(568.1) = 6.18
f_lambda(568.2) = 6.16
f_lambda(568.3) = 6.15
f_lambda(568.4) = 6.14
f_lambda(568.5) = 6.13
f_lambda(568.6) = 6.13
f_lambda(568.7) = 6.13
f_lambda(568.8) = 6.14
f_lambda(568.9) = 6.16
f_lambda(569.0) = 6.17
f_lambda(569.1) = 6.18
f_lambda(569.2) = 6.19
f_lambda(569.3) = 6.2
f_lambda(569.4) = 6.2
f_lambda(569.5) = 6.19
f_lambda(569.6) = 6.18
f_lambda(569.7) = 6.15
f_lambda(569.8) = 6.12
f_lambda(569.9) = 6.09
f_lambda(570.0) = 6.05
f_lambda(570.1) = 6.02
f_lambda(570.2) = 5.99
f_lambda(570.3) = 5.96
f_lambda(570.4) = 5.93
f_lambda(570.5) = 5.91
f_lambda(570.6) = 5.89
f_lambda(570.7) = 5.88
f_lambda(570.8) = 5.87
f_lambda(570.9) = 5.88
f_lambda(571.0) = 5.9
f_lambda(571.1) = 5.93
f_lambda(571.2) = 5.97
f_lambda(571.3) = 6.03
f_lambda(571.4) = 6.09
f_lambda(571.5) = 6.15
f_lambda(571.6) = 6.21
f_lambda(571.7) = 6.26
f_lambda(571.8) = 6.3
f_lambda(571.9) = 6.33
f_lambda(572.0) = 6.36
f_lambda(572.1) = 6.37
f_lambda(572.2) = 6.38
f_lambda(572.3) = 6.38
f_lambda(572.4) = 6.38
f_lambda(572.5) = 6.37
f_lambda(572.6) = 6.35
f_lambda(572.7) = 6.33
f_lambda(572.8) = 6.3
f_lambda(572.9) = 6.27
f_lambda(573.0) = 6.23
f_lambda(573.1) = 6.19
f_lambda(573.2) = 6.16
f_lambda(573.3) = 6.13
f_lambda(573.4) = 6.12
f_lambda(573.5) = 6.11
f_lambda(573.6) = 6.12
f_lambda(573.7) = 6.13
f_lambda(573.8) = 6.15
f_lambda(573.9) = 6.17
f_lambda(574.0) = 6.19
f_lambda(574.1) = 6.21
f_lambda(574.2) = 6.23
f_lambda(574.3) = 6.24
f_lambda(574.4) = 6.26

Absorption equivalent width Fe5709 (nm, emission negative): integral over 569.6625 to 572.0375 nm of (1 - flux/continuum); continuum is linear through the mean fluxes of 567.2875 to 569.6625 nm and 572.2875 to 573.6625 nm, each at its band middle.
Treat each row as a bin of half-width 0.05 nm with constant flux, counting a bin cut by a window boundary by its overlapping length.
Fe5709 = 0.06 nm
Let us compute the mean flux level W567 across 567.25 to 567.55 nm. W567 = 6.18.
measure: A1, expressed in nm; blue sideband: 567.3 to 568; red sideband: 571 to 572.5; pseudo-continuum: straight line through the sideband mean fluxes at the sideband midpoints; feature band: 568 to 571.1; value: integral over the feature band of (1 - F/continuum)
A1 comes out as 0.07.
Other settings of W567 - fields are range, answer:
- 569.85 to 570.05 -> 6.07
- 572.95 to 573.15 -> 6.21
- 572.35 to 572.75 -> 6.36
